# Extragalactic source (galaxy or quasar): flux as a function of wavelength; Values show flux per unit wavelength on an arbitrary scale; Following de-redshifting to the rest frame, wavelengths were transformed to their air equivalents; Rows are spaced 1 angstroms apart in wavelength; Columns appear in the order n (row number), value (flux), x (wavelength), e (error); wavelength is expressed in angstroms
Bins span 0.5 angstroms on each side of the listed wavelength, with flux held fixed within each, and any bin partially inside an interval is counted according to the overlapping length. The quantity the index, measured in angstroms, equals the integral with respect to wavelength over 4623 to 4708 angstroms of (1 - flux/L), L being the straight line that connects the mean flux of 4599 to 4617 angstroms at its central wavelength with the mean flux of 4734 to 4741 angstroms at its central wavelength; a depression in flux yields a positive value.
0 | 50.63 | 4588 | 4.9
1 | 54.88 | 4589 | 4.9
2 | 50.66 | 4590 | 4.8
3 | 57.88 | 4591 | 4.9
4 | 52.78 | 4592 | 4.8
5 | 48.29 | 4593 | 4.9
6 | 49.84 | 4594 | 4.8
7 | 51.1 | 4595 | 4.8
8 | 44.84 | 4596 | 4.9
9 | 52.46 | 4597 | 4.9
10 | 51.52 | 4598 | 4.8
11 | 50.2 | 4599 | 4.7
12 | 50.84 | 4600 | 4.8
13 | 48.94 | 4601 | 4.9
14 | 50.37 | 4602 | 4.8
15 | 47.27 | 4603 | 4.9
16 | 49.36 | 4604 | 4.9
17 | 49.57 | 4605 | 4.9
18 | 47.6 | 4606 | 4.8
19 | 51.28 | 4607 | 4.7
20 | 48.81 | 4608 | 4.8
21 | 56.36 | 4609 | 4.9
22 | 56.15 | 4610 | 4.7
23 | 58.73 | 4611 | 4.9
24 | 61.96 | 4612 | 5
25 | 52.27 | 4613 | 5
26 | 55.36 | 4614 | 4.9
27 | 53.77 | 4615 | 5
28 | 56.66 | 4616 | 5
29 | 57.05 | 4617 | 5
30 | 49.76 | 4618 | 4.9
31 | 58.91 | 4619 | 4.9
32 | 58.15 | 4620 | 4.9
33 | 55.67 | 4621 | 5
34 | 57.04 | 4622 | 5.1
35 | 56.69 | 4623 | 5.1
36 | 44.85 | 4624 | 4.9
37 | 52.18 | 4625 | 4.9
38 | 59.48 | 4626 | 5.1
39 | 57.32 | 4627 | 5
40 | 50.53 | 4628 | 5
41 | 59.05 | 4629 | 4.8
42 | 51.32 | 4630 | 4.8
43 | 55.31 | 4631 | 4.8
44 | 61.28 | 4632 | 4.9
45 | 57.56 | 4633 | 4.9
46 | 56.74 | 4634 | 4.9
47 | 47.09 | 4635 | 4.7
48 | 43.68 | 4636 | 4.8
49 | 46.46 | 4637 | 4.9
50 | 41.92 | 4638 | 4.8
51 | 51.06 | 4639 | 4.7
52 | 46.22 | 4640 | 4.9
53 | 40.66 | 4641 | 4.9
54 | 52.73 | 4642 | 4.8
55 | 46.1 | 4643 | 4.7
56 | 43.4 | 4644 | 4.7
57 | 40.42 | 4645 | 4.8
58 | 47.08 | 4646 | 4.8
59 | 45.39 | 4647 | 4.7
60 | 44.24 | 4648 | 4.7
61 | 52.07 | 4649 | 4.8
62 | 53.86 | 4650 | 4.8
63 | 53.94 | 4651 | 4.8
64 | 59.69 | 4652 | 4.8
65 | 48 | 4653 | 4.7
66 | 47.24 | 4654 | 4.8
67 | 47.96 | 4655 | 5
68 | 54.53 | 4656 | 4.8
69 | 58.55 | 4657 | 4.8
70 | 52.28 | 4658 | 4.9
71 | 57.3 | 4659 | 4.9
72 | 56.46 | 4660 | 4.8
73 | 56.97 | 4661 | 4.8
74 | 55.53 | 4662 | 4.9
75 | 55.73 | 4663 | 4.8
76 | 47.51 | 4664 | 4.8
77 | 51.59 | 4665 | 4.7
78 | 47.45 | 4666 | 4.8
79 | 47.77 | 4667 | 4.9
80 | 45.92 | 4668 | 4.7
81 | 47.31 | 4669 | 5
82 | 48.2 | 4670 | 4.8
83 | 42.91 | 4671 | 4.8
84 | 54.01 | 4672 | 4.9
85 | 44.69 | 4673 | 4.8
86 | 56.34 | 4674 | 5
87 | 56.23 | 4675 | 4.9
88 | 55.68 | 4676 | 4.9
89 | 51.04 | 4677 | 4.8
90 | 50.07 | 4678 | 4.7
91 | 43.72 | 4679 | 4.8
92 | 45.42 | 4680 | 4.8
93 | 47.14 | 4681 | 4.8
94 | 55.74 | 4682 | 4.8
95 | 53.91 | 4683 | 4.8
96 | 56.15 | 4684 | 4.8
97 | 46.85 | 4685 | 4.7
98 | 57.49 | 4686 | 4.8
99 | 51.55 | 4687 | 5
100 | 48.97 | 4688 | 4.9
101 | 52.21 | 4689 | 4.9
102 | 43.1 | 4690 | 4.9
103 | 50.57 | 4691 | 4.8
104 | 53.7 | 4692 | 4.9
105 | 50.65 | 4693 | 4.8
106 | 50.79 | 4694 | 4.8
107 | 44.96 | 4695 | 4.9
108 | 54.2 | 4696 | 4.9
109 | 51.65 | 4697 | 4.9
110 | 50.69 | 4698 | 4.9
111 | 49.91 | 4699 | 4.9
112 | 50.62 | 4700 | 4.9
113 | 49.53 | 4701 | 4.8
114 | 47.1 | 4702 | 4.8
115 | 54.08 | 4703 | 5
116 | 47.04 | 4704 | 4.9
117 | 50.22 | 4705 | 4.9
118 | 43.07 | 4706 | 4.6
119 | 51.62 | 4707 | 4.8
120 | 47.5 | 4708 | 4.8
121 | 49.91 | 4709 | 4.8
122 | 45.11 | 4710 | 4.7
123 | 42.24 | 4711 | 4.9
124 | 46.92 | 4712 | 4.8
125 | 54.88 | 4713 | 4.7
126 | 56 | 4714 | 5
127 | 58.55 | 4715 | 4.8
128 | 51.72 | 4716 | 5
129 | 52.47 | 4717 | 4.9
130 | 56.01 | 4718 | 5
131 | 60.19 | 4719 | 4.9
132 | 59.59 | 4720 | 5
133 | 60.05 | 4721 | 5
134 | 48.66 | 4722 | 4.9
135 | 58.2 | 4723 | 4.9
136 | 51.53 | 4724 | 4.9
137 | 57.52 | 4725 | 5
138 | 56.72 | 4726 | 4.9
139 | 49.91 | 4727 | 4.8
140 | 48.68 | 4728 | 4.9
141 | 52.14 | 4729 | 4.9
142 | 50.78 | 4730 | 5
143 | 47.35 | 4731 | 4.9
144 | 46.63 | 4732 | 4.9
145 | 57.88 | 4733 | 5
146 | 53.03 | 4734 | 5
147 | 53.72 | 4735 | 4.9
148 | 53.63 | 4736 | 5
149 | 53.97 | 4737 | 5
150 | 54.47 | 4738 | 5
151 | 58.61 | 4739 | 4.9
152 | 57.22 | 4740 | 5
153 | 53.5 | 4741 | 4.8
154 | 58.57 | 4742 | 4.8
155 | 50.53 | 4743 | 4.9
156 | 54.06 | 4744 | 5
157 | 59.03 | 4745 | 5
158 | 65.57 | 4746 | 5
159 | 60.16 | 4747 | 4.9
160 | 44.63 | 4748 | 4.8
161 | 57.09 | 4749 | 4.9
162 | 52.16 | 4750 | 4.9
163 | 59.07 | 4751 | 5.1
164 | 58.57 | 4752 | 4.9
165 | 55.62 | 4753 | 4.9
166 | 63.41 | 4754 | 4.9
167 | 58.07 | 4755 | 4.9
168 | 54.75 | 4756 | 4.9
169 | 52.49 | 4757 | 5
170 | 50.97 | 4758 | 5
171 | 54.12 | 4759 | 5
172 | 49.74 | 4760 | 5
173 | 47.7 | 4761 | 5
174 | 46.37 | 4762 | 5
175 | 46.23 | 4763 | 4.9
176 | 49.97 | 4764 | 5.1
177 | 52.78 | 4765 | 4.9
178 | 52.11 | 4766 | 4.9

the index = 4.9 angstroms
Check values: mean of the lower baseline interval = 52.7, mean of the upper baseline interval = 55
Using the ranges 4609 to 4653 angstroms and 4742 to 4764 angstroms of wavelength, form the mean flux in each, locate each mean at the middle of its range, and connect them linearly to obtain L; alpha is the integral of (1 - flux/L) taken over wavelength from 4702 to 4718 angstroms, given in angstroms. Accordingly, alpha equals 1.0 angstroms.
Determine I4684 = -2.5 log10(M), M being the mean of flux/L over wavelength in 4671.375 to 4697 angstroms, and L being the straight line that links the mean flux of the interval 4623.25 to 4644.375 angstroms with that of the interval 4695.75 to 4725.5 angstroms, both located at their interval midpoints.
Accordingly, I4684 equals 0.011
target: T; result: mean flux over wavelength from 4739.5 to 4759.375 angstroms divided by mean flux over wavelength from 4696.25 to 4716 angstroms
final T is 1.1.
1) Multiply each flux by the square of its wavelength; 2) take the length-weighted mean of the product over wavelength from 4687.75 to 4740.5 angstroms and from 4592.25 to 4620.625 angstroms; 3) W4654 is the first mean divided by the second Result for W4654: 1.04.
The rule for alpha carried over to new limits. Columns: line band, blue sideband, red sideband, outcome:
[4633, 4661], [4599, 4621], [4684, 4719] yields 1.3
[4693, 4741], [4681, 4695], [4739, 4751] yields 1.4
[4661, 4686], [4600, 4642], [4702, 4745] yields 1.0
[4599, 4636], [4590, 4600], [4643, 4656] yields -2.7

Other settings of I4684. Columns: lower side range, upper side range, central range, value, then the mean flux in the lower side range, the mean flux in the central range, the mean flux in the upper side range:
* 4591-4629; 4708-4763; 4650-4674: 0.037 mag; 53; 51.5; 53.8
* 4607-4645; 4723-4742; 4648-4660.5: -0.004 mag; 52.7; 53.1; 53.5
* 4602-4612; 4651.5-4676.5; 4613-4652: 0.006 mag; 52.1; 51.7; 51.8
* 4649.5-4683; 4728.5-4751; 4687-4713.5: 0.074 mag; 51.5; 49.3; 54.4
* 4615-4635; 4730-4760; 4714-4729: 0.002 mag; 55.3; 54.9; 55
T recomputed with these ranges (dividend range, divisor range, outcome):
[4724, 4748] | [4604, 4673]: 1.05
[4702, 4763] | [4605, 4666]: 1.02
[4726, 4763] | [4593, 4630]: 1.02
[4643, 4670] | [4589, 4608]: 1.00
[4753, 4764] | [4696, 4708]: 1.05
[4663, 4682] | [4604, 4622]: 0.91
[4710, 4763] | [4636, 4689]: 1.08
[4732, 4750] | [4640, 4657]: 1.13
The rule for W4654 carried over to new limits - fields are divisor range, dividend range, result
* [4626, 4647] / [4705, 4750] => 1.11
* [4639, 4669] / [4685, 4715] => 1.02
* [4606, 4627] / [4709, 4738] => 1.01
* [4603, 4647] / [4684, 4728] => 1.03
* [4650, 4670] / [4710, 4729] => 1.05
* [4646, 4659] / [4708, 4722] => 1.06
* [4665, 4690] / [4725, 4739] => 1.07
